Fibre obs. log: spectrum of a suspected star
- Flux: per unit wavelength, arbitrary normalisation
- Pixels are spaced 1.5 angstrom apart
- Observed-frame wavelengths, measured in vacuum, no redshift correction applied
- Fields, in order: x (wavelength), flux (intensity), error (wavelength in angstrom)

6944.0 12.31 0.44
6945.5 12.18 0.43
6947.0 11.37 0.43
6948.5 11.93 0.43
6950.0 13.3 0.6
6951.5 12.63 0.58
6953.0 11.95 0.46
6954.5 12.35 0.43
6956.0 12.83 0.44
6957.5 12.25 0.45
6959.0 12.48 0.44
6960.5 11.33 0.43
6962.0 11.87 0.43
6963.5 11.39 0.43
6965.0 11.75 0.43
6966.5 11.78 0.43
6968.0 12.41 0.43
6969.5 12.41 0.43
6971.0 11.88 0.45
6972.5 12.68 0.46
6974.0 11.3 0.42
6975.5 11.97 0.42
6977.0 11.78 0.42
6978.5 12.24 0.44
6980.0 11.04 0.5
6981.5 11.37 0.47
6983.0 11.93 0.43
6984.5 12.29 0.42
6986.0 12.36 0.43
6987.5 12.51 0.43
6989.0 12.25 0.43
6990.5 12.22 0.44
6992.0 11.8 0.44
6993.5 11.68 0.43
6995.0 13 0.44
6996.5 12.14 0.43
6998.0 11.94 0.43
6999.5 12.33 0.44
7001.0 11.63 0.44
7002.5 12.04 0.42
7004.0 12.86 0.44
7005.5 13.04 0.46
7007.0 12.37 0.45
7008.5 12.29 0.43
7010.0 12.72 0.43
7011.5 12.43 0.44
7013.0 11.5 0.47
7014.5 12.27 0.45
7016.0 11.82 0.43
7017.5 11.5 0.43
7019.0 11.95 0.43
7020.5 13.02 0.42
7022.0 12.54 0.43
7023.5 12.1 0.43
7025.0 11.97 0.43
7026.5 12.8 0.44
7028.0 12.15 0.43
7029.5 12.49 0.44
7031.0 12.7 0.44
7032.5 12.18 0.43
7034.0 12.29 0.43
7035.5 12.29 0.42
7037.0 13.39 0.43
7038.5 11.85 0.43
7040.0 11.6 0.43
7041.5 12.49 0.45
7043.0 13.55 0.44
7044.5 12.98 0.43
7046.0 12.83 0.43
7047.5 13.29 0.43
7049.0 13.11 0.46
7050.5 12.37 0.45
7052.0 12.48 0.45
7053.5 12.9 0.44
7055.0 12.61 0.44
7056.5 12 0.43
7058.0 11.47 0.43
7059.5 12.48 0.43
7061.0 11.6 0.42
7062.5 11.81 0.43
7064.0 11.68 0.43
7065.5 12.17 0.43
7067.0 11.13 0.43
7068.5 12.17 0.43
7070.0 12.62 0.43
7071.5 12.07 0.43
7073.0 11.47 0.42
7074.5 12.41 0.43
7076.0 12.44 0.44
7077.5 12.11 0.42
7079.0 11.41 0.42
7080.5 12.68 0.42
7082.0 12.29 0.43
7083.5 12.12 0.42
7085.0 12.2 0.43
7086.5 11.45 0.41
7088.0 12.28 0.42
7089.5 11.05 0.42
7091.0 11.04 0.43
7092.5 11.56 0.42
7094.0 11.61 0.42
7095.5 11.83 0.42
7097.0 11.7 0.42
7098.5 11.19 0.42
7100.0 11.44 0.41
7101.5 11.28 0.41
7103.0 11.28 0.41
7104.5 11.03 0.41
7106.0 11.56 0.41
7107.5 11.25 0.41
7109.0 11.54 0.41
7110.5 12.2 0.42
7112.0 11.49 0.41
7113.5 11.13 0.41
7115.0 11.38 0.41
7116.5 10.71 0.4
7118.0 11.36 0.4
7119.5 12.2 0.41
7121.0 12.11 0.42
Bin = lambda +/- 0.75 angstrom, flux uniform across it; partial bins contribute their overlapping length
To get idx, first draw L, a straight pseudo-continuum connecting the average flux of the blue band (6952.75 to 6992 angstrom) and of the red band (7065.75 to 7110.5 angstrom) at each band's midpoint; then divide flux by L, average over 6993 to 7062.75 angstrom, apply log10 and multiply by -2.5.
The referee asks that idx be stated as -0.04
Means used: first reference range 12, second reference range 11.7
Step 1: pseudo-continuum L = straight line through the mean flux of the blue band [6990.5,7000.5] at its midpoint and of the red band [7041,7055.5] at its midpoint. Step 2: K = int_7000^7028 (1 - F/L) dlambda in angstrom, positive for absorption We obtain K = 0.3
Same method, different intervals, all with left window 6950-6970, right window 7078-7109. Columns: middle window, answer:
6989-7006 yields -0.3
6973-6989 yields 0.2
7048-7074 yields -0.9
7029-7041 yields -0.5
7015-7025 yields -0.2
